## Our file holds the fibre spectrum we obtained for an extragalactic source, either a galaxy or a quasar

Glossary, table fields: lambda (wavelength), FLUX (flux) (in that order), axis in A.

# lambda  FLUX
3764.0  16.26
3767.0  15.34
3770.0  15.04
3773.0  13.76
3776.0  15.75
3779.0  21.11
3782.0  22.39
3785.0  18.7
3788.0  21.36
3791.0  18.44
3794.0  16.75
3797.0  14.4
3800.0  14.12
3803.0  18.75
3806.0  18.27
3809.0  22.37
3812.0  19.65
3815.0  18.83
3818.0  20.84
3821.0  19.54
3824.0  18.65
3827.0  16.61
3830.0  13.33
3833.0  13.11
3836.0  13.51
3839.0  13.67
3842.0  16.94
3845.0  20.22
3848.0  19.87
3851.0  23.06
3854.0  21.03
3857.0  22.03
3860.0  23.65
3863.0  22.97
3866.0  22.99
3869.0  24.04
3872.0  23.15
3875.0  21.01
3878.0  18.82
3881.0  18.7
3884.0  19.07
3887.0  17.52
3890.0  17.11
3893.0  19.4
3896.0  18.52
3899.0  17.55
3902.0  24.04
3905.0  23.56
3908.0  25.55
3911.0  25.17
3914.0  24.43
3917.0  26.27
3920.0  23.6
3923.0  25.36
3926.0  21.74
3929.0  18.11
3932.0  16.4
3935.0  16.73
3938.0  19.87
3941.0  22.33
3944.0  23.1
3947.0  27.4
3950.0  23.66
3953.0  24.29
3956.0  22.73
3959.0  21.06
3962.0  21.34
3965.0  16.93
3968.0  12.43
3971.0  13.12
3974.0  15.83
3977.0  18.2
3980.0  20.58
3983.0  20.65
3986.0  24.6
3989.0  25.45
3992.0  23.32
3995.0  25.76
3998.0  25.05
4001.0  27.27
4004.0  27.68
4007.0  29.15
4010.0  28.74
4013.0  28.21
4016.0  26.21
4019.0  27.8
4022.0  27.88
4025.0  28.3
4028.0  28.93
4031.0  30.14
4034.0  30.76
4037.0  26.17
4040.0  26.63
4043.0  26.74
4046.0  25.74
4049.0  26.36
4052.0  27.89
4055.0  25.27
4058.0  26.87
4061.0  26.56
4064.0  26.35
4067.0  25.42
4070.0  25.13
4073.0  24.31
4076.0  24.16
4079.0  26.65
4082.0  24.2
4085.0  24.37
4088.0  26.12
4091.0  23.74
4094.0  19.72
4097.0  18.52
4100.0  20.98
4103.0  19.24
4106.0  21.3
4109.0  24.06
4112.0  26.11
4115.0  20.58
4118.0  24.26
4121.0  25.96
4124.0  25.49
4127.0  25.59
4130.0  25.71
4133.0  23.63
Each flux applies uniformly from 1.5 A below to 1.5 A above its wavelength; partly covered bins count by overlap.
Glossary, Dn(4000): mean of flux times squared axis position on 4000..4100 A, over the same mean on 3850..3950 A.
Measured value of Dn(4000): 1.30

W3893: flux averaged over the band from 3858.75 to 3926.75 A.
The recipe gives 21.9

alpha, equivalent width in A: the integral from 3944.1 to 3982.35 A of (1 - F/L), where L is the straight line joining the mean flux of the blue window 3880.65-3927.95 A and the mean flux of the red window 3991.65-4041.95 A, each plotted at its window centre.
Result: 7.41 A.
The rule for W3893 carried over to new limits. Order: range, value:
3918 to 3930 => 22.5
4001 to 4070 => 27.4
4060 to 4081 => 25.5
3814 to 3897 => 19.2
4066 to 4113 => 23.3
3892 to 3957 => 22.3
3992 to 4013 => 27.1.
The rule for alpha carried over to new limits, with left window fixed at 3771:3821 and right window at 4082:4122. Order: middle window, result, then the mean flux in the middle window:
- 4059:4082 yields -3.3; 25.5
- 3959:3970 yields 1.8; 17.3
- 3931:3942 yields 0.9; 18.8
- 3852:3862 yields -1.6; 22.3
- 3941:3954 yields -2.4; 24.4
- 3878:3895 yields 1.1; 18.4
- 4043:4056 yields -2.6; 26.4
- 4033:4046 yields -3.2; 27.2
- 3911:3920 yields -2.2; 25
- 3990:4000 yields -1.7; 24.9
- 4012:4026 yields -4.0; 27.6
